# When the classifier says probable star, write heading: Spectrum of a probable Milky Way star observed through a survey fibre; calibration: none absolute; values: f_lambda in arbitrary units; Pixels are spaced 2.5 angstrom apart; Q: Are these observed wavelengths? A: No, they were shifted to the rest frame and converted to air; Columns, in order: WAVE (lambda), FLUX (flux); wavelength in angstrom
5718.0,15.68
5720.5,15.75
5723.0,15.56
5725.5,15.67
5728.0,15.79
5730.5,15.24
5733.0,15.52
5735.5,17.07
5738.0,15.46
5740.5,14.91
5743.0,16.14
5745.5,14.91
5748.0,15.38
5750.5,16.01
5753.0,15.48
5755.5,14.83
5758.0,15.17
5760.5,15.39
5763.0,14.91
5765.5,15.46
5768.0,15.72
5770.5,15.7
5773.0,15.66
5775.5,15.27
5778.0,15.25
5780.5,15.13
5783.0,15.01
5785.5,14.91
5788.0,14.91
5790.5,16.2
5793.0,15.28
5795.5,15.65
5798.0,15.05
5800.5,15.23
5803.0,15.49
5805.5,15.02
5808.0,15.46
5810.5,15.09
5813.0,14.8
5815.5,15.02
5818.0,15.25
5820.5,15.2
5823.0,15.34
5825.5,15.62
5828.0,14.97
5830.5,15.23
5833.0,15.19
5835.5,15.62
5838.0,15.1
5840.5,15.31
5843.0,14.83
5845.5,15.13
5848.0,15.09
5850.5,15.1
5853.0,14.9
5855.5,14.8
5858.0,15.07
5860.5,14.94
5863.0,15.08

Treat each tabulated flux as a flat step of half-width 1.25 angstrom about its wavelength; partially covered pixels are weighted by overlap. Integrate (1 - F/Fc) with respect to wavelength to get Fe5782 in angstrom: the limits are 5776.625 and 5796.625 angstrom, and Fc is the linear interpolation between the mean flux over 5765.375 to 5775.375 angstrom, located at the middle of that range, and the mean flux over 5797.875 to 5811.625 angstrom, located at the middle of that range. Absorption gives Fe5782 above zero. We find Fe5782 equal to 0.2 angstrom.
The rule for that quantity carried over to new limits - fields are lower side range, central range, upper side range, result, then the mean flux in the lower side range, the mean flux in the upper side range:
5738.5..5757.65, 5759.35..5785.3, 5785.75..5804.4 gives 0.1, 15.4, 15.4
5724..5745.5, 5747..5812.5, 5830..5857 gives 0.5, 15.7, 15.1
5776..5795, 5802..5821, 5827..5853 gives 0.1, 15.3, 15.1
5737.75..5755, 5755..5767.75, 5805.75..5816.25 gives 0.1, 15.4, 15.1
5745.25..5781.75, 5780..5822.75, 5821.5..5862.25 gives 0.1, 15.4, 15.1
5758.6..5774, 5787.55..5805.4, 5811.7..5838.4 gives -0.1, 15.5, 15.2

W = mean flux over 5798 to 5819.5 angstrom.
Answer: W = 15.2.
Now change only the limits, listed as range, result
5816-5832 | 15.3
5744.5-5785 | 15.3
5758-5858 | 15.2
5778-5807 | 15.3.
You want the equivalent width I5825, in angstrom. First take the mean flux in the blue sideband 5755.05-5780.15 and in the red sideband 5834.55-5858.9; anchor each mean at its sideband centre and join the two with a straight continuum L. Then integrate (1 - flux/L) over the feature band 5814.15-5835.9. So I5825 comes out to -0.14 angstrom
